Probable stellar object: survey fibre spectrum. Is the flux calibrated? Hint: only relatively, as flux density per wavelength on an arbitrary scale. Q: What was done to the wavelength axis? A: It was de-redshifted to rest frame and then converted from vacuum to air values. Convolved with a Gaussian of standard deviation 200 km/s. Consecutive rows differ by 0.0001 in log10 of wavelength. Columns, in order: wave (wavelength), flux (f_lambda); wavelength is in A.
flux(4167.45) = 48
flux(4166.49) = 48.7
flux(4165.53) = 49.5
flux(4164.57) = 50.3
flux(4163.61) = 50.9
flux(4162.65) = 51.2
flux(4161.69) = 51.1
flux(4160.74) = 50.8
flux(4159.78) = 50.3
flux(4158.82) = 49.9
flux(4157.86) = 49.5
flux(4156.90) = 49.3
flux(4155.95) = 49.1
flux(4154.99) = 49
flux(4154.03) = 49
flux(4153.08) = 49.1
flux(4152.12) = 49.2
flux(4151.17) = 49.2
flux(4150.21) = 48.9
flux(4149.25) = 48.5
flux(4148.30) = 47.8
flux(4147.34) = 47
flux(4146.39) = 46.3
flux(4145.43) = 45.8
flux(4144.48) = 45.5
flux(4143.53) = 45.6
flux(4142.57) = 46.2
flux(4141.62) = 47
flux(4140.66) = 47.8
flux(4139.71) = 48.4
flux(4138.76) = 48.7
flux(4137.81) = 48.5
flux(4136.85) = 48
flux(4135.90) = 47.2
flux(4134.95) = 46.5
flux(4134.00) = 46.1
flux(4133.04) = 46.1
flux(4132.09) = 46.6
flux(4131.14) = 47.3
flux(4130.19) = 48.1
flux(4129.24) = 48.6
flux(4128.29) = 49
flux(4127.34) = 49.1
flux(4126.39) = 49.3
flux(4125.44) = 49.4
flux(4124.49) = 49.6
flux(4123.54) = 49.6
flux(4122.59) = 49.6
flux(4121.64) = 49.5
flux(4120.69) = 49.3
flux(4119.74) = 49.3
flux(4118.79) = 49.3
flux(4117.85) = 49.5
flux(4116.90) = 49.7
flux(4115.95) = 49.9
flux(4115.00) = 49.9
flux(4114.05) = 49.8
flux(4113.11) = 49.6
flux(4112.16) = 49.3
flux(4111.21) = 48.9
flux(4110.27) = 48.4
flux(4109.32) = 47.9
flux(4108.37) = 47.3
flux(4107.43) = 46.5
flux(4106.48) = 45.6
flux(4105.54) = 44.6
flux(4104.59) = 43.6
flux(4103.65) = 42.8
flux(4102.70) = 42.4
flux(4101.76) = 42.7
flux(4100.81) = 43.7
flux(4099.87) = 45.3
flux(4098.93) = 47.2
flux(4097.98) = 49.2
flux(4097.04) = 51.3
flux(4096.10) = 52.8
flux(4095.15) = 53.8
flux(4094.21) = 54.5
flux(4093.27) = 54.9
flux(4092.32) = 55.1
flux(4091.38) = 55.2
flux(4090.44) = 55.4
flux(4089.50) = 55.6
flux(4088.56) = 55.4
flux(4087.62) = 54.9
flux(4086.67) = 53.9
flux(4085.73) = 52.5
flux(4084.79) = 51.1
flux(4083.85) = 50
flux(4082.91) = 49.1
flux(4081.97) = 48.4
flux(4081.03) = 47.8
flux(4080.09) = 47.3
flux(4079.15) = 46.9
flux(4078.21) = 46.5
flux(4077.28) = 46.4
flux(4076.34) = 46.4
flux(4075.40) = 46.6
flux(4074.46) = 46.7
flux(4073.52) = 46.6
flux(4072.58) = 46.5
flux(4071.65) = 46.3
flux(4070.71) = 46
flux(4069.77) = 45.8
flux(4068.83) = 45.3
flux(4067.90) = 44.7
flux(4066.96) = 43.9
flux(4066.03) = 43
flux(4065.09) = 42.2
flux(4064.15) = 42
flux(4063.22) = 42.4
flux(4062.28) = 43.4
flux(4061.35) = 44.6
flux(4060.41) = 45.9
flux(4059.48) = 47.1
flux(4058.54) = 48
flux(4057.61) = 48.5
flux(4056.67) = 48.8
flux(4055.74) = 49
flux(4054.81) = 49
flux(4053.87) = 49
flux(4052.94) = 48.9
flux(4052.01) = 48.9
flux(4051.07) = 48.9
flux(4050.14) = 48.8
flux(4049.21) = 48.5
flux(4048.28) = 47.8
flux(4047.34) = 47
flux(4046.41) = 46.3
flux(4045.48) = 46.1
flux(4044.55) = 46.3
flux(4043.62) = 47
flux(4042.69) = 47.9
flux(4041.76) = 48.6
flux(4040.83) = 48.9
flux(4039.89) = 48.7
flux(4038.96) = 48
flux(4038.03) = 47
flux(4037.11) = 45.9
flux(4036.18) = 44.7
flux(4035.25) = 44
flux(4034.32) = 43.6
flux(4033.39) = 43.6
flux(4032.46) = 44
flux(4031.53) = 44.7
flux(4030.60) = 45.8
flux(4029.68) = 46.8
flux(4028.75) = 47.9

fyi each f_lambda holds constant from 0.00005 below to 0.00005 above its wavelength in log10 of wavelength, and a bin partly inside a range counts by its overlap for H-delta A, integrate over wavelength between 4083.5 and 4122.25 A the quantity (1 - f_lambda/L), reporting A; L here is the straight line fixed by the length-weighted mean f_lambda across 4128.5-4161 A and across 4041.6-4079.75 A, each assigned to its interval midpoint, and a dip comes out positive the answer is -2.0 A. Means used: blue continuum 46.5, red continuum 48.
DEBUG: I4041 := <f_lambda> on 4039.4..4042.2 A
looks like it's 48.6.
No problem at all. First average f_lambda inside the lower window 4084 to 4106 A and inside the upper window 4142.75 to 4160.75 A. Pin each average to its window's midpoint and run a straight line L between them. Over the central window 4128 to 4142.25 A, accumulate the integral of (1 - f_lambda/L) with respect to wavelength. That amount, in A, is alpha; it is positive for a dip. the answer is 0.4 A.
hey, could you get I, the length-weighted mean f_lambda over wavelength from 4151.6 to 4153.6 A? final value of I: 49.4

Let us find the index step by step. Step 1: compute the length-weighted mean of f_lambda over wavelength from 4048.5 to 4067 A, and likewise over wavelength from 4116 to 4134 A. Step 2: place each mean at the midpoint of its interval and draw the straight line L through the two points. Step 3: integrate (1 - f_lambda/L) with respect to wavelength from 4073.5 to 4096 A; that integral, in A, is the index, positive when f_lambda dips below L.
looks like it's -1.66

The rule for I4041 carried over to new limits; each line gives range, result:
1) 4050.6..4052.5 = 48.9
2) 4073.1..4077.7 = 46.5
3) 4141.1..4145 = 46.1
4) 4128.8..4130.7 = 48.4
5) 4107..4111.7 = 47.8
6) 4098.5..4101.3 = 45.4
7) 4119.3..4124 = 49.4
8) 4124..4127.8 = 49.3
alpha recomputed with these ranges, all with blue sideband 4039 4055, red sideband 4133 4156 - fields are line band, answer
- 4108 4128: -0.65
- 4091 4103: -0.53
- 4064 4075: 0.66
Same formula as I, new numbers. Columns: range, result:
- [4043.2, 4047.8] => 46.6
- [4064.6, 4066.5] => 42.6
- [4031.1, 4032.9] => 44.3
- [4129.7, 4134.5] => 46.8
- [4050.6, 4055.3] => 48.9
